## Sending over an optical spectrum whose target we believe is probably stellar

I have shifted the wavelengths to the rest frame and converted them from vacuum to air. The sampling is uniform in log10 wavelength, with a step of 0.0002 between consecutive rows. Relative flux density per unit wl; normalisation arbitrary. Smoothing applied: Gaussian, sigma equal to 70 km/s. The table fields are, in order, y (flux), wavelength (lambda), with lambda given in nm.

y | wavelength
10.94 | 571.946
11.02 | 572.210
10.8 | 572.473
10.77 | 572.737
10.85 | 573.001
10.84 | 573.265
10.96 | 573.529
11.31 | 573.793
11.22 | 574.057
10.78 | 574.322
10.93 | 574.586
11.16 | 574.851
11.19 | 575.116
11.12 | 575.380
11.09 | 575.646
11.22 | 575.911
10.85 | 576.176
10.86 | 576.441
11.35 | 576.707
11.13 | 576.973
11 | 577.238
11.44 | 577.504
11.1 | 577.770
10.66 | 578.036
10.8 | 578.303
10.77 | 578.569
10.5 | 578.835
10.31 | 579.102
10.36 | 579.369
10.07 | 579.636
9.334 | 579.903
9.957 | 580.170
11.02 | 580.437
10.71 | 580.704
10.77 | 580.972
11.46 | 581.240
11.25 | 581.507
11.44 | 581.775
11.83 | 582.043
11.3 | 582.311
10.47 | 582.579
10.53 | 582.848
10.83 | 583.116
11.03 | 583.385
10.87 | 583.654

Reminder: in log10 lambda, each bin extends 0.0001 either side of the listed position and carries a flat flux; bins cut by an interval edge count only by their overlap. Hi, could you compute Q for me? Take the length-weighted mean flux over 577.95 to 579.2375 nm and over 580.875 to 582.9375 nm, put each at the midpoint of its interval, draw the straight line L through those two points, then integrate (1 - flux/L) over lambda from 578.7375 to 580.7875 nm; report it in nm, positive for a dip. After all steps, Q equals 0.10 nm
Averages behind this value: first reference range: 10.6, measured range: 10.3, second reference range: 11.1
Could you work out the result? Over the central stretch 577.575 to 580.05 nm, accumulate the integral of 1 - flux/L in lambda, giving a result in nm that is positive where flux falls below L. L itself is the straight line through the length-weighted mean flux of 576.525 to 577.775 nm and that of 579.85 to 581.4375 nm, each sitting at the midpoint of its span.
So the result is 0.11 nm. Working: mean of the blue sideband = 11.2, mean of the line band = 10.5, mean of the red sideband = 10.6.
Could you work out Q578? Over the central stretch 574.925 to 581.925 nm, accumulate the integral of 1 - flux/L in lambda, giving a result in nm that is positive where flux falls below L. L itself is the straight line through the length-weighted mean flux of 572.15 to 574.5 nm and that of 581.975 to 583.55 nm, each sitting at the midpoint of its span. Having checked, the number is 0.07 nm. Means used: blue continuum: 11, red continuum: 11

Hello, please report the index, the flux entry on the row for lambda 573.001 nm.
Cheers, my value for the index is 10.85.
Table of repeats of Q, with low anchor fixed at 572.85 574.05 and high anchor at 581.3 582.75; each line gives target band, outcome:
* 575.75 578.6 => 0.02 nm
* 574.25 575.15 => 0.00 nm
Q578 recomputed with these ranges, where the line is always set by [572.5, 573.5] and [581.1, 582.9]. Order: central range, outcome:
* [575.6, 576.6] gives 0.00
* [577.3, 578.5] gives 0.01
